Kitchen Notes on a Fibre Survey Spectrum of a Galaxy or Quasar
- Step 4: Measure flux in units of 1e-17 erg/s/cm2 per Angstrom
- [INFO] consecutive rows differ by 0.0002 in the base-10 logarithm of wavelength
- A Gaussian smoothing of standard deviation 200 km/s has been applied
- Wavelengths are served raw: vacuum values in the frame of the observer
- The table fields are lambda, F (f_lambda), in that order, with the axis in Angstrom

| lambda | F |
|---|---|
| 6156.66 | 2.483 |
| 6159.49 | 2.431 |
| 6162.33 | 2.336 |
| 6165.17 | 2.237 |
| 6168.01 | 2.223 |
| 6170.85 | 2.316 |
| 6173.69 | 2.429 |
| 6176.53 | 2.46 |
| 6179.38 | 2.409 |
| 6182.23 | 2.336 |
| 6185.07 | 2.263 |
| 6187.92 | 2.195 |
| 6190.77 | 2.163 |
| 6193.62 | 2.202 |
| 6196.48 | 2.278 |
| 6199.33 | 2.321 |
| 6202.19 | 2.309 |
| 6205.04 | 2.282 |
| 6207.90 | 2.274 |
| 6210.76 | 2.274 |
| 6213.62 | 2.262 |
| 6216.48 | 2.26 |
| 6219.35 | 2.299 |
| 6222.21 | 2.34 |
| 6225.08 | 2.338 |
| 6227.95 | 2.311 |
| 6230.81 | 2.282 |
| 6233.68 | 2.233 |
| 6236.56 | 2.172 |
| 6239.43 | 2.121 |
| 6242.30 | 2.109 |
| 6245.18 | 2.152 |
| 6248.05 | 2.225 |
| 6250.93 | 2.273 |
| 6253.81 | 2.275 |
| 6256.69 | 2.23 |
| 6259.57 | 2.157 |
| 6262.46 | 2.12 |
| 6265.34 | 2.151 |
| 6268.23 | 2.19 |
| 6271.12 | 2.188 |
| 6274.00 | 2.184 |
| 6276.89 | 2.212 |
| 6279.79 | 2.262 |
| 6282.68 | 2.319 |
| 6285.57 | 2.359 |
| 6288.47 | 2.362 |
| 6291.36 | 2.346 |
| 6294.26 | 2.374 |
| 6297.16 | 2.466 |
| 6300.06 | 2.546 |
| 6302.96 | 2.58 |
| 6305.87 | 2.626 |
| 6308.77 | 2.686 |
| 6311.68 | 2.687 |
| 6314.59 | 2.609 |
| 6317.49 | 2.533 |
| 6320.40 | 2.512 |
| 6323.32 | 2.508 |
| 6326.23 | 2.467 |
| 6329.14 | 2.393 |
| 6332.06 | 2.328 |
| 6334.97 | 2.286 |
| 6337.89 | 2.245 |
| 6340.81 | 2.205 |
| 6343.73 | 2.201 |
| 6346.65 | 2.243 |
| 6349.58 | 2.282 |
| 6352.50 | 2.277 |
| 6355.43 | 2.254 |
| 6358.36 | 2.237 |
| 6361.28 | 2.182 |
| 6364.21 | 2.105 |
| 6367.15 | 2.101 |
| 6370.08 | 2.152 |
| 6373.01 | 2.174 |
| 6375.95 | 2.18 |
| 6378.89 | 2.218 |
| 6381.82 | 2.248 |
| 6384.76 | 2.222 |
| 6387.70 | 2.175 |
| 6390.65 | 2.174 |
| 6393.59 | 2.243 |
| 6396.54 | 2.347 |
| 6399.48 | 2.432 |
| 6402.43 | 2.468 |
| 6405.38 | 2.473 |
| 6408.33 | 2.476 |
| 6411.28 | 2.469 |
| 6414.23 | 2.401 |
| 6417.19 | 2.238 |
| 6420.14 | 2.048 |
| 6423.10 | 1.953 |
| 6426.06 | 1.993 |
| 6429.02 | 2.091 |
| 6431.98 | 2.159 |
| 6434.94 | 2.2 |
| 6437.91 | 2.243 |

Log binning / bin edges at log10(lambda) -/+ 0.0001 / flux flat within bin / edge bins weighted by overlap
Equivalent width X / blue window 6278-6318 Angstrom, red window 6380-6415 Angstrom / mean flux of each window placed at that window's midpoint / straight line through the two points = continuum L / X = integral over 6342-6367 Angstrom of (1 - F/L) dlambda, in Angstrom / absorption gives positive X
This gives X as 1.9 Angstrom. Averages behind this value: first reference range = 2.48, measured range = 2.22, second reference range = 2.34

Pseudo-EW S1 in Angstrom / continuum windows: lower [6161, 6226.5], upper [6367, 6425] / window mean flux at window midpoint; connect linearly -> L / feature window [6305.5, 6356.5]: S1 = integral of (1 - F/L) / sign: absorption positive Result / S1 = -2.95 Angstrom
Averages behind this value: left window 2.3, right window 2.26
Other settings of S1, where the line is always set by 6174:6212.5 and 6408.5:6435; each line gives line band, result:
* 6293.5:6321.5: -4.1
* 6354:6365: 0.1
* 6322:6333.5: -1.0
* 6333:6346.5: -0.1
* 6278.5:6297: -0.8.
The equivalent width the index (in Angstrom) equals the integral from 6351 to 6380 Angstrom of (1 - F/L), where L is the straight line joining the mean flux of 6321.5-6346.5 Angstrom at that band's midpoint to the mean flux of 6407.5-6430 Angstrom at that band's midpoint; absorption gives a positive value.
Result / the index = 1.19 Angstrom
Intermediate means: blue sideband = 2.33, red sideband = 2.2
